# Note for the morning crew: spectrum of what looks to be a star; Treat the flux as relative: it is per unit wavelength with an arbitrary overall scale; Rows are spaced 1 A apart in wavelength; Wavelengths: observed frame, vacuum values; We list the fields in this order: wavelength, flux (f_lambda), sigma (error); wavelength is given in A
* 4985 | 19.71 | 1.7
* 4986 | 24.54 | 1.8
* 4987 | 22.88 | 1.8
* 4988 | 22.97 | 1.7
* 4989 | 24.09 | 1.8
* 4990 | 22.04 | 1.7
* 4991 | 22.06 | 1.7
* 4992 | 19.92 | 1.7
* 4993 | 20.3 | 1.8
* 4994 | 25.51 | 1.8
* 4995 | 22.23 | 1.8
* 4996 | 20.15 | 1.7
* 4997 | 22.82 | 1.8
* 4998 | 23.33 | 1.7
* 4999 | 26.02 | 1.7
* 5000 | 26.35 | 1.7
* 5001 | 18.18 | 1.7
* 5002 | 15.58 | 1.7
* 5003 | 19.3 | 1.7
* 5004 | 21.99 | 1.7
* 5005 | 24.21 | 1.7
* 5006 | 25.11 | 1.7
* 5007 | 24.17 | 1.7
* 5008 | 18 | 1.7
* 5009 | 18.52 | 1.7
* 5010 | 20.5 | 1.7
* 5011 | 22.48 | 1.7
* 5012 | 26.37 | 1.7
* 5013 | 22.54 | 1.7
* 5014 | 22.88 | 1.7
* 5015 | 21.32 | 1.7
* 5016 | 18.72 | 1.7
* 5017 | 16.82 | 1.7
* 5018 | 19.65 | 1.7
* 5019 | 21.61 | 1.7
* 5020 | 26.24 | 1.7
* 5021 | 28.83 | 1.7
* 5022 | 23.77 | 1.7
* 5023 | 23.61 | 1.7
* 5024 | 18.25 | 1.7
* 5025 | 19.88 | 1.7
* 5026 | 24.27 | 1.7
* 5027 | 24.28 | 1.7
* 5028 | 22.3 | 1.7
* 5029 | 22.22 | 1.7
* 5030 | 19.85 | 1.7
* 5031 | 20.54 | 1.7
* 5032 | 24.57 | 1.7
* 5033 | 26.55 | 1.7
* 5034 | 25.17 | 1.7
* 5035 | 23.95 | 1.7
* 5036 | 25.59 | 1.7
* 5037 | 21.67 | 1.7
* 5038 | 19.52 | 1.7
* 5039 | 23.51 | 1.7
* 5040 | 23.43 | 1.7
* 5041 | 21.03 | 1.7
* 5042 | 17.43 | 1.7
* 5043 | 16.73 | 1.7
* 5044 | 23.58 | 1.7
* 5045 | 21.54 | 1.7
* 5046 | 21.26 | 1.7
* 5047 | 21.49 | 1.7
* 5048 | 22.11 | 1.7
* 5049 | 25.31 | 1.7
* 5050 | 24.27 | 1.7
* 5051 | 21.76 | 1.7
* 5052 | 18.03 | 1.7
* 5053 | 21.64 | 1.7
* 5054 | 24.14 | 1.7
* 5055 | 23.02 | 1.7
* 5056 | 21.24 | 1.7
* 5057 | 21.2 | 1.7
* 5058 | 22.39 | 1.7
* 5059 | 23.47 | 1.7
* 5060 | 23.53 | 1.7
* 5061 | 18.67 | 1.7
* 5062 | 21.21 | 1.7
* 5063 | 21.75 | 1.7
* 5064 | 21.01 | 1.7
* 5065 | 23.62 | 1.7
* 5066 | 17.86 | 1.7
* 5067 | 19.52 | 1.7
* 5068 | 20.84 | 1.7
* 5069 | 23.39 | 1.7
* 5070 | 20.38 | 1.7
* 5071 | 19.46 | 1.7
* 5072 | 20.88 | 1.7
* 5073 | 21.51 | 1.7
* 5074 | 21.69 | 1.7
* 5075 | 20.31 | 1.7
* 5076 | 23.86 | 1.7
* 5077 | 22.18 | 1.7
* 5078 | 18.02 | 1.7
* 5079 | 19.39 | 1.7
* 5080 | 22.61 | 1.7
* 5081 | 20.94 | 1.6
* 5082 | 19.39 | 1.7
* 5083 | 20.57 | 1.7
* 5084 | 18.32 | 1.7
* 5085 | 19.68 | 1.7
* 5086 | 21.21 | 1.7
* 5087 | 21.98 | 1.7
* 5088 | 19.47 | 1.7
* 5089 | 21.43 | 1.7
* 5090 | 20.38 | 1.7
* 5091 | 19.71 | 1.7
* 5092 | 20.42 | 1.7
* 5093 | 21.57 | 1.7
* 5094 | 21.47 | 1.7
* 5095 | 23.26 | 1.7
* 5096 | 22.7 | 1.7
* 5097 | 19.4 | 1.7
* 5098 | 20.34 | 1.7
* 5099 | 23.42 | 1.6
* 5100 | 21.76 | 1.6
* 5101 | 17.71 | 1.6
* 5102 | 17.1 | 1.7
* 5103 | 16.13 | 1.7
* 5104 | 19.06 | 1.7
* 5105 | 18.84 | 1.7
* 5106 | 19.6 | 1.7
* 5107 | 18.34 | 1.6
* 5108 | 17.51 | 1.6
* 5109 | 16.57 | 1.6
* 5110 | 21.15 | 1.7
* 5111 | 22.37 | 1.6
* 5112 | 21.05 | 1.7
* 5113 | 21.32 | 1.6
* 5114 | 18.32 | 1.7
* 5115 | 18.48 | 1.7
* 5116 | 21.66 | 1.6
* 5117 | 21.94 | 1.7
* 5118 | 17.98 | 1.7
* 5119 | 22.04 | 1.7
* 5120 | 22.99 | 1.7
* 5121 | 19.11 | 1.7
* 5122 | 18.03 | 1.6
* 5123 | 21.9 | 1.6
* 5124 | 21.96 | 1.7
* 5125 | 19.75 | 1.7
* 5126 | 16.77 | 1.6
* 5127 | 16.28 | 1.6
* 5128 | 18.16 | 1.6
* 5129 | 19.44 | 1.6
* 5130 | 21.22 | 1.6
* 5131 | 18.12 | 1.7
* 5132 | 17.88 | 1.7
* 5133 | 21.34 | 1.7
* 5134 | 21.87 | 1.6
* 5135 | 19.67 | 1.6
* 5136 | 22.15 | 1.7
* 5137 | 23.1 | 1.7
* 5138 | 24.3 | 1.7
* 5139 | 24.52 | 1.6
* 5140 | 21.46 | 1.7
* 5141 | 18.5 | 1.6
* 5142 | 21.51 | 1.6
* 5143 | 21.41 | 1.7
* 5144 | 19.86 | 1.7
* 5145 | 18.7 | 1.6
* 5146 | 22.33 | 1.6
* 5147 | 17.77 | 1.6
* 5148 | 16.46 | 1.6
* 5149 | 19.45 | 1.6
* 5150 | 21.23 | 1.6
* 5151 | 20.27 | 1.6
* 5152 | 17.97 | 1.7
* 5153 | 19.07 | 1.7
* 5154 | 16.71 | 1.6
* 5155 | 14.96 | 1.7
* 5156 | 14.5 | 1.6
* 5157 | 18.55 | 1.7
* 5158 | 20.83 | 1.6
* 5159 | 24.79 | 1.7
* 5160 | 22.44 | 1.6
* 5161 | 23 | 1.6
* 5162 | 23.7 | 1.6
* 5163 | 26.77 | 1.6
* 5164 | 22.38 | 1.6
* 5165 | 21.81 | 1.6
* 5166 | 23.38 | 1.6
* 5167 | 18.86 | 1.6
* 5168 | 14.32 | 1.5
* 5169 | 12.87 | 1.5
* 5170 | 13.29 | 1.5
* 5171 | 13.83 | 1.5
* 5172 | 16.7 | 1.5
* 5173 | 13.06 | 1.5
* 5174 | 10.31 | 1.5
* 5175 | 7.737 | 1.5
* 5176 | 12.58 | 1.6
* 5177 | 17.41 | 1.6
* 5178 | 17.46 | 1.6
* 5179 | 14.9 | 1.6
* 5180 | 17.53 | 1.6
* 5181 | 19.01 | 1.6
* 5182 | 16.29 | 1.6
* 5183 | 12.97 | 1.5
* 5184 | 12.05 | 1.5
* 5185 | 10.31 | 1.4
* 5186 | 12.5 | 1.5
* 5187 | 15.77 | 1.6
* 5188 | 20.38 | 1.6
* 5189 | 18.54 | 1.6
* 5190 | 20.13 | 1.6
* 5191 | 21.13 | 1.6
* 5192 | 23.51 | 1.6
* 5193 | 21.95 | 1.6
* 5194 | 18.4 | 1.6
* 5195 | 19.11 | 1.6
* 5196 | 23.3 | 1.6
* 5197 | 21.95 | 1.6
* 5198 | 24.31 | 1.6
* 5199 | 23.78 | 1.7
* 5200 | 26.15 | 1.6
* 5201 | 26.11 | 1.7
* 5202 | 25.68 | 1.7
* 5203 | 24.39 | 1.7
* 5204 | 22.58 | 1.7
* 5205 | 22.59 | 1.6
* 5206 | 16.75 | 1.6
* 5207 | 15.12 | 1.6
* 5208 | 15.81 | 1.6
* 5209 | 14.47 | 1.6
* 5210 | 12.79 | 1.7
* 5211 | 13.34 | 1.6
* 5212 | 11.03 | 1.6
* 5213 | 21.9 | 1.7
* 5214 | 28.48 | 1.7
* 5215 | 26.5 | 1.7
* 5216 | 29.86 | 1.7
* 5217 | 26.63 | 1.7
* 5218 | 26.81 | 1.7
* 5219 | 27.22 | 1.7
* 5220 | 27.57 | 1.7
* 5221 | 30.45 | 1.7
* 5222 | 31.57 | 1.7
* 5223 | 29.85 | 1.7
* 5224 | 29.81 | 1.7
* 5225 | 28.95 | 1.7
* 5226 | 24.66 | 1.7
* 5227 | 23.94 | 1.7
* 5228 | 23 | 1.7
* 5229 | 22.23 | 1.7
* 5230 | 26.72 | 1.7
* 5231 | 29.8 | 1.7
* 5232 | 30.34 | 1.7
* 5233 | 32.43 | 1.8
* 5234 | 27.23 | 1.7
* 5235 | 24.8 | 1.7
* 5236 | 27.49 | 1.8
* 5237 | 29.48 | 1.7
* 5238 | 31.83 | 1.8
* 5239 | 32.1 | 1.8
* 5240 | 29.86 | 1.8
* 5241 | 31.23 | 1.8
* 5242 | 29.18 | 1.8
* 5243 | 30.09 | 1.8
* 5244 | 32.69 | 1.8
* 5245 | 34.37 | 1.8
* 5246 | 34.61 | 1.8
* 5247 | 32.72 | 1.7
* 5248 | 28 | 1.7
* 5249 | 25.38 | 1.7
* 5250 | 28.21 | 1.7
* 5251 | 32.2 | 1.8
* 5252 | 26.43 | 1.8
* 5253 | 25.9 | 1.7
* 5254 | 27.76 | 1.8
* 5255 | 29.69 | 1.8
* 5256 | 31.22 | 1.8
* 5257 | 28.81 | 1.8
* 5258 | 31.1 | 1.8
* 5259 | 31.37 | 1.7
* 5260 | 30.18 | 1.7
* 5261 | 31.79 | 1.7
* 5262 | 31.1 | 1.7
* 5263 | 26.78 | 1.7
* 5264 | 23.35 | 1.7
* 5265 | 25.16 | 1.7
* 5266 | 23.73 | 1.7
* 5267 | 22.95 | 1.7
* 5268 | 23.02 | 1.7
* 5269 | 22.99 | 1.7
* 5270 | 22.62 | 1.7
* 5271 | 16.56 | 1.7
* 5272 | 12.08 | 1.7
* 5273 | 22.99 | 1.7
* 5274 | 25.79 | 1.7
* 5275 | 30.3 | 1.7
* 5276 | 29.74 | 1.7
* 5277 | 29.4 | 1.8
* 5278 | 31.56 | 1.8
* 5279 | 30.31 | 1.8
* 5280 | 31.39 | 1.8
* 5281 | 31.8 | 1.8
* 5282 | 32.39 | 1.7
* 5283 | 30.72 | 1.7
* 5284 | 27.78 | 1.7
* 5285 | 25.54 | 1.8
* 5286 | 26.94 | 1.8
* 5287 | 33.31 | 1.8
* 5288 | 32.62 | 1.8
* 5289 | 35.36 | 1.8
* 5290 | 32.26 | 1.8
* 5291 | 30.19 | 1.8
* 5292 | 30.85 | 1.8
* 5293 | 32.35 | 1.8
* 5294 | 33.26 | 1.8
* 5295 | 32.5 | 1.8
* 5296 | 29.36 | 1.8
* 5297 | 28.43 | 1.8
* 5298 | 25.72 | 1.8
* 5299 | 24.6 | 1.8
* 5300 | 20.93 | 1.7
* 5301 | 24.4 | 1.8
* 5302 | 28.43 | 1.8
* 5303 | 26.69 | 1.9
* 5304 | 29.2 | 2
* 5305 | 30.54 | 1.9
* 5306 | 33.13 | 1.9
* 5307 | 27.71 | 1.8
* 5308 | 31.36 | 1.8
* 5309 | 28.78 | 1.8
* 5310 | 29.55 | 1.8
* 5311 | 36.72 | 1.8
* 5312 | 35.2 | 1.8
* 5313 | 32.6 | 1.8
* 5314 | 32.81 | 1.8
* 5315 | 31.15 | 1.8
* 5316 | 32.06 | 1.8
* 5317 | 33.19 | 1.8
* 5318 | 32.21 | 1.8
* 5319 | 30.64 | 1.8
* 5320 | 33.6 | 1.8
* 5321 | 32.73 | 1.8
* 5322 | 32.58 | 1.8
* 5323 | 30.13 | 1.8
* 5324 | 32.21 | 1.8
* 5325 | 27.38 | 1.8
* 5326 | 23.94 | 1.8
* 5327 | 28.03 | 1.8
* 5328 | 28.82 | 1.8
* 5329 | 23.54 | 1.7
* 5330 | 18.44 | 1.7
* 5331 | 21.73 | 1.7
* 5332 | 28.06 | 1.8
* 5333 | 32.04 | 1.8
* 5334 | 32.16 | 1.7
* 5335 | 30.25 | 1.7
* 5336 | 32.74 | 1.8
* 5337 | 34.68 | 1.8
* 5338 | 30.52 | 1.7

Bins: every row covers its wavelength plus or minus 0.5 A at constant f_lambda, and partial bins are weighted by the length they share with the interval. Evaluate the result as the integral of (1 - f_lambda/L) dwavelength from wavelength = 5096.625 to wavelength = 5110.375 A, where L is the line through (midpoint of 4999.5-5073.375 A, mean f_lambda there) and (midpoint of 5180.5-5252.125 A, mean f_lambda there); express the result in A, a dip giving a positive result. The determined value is 2.24 A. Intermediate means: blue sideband 21.9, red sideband 24.3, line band 19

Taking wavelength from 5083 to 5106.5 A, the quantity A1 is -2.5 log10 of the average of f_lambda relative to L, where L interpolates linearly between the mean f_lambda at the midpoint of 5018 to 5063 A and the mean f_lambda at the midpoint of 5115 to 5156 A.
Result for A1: 0.04 mag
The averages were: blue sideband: 22.3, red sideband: 19.9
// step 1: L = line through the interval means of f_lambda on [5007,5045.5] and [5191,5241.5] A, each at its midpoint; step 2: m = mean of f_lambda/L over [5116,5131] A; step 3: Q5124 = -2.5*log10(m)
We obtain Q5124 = 0.18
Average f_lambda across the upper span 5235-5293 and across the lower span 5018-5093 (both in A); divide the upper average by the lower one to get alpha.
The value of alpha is 1.3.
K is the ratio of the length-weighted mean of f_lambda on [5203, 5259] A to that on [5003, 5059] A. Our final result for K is 1.2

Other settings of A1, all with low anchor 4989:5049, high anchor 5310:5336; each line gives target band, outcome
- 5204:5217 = 0.36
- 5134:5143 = 0.16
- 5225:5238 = 0.02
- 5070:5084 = 0.14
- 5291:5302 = 0.04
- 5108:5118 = 0.22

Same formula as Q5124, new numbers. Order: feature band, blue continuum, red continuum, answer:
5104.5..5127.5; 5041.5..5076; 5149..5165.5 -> 0.06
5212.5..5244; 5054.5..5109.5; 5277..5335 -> -0.06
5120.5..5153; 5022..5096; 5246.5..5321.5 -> 0.20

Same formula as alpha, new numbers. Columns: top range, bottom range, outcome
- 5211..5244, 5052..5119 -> 1.33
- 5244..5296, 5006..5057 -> 1.29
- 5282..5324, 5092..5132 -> 1.54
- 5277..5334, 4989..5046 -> 1.35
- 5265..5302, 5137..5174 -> 1.43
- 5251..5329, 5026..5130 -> 1.38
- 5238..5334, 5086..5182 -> 1.50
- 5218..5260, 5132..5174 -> 1.48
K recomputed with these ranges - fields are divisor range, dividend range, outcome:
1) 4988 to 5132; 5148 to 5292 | 1.12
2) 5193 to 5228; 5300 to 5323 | 1.33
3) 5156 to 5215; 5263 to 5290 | 1.45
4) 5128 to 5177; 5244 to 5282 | 1.46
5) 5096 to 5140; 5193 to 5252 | 1.29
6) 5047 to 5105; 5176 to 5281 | 1.17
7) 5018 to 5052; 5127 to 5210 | 0.85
